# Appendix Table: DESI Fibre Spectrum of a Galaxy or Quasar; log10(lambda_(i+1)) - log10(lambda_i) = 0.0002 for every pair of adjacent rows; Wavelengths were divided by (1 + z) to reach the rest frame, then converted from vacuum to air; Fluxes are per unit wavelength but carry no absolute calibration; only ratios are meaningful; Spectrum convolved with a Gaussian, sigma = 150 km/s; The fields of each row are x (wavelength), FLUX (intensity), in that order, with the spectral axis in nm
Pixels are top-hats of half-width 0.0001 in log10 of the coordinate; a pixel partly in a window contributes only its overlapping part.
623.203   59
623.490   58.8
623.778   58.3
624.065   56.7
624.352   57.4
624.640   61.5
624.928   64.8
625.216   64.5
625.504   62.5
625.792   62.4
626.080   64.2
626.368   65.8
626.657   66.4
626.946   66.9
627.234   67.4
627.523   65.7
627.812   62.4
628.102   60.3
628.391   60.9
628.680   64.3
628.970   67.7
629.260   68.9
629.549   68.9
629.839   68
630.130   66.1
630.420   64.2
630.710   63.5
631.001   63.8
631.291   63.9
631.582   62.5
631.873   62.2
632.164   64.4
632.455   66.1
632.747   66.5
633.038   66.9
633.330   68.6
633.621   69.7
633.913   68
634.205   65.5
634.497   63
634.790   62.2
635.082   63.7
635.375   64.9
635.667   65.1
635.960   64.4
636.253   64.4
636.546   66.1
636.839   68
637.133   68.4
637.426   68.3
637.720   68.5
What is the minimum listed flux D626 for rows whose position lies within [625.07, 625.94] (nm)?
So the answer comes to 62.4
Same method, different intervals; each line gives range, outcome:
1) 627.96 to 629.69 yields 60.3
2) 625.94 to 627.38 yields 64.2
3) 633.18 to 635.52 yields 62.2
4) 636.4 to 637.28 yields 66.1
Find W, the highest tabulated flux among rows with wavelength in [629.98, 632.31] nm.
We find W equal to 66.1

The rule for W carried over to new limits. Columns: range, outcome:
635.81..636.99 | 68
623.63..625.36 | 64.8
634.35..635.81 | 65.1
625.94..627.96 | 67.4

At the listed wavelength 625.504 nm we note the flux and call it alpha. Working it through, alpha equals 62.5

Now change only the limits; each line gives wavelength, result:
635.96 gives 64.4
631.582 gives 62.5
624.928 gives 64.8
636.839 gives 68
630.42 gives 64.2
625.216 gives 64.5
